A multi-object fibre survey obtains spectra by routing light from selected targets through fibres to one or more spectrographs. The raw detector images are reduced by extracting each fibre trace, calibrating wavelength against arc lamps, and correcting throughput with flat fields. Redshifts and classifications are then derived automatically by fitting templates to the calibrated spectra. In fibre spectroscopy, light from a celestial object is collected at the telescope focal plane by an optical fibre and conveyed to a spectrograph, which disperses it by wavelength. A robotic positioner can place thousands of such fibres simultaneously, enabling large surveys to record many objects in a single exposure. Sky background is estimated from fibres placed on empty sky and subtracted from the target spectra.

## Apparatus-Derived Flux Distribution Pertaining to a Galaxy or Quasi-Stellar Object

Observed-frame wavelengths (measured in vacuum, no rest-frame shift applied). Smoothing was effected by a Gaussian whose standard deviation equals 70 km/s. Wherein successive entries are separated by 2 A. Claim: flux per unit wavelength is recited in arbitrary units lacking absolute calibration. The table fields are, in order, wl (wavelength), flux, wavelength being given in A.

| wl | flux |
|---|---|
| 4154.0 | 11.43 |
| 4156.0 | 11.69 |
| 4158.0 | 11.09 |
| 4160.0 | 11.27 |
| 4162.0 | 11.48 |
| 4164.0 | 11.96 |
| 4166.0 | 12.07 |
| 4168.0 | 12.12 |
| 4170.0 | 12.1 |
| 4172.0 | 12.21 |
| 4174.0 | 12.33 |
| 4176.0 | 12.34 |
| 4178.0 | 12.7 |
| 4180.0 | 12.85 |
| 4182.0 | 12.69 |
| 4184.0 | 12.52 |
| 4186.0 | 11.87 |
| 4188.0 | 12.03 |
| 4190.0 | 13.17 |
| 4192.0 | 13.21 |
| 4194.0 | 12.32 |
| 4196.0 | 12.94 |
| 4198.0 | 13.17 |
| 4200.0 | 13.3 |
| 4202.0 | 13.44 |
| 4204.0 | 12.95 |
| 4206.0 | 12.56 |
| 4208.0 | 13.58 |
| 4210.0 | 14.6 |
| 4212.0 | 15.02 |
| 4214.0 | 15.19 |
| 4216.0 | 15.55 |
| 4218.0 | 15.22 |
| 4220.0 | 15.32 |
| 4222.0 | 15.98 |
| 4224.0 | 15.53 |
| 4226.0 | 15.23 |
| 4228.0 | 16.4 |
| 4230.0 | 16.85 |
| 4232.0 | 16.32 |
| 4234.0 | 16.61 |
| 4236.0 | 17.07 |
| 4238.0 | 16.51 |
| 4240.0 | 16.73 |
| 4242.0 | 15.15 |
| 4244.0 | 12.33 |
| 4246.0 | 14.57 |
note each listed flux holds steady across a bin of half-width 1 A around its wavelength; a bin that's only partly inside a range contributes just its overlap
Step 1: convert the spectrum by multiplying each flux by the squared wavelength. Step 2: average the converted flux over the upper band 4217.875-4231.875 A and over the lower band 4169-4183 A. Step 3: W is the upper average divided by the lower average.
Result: 1.30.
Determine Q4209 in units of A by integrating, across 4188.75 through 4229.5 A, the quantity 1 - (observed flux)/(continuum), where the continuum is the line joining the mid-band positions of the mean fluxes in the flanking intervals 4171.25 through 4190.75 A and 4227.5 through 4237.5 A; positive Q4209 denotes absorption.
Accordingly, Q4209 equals 1.4 A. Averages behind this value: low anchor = 12.5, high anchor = 16.7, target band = 14.3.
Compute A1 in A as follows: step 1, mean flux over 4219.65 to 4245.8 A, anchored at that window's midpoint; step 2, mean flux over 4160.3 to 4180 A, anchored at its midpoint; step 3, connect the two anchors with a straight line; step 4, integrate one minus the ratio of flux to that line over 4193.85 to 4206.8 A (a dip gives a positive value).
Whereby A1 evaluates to 0.9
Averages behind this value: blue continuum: 12.2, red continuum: 15.8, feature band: 13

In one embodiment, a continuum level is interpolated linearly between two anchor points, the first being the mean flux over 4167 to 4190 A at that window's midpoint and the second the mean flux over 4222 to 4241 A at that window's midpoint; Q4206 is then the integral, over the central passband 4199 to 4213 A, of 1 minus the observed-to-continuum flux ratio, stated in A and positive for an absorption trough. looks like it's 0.8 A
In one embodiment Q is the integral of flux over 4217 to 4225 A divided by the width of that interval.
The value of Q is 15.5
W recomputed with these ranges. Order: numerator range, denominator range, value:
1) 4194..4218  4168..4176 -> 1.15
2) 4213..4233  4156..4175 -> 1.37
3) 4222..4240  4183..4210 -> 1.28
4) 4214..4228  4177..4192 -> 1.25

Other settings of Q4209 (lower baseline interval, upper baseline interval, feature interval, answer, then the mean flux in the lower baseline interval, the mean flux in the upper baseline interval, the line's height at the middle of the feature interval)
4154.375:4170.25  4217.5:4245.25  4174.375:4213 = 1.6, 11.7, 15.8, 13.6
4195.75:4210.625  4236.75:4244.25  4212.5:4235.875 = -2.1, 13.3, 15.5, 14.6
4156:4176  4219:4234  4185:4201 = 1.1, 11.9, 16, 13.7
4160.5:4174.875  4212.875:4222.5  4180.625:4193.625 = 0.7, 12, 15.4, 13.3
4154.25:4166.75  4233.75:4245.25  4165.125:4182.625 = -0.2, 11.6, 15.7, 12.3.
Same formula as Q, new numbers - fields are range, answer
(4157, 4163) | 11.3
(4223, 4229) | 15.7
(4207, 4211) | 14.1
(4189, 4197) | 12.9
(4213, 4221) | 15.3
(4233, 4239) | 16.7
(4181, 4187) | 12.4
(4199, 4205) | 13.2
